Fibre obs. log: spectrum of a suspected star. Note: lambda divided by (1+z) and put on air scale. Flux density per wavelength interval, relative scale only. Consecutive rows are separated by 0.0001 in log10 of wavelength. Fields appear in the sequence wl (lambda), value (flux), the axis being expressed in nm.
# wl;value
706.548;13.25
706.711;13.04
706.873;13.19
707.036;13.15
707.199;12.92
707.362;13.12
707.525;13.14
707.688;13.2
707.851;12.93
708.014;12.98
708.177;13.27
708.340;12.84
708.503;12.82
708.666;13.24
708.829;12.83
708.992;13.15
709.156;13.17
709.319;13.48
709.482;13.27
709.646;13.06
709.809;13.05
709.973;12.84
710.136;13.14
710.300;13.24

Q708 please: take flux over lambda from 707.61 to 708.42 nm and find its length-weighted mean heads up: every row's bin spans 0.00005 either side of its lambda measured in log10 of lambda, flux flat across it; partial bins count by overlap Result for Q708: 13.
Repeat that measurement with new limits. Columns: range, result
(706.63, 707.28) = 13.1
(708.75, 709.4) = 13.2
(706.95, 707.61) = 13.1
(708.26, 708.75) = 13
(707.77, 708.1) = 13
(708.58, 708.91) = 13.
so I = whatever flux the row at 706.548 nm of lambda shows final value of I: 13.25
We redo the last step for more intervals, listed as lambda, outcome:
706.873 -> 13.19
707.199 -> 12.92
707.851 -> 12.93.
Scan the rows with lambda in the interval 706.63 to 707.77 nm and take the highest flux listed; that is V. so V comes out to 13.2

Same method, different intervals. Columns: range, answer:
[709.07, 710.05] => 13.48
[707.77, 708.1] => 12.98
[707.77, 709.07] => 13.27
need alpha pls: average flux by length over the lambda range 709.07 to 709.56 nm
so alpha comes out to 13.3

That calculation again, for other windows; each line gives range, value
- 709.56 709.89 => 13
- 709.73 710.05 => 12.9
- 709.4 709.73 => 13.2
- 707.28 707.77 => 13.1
